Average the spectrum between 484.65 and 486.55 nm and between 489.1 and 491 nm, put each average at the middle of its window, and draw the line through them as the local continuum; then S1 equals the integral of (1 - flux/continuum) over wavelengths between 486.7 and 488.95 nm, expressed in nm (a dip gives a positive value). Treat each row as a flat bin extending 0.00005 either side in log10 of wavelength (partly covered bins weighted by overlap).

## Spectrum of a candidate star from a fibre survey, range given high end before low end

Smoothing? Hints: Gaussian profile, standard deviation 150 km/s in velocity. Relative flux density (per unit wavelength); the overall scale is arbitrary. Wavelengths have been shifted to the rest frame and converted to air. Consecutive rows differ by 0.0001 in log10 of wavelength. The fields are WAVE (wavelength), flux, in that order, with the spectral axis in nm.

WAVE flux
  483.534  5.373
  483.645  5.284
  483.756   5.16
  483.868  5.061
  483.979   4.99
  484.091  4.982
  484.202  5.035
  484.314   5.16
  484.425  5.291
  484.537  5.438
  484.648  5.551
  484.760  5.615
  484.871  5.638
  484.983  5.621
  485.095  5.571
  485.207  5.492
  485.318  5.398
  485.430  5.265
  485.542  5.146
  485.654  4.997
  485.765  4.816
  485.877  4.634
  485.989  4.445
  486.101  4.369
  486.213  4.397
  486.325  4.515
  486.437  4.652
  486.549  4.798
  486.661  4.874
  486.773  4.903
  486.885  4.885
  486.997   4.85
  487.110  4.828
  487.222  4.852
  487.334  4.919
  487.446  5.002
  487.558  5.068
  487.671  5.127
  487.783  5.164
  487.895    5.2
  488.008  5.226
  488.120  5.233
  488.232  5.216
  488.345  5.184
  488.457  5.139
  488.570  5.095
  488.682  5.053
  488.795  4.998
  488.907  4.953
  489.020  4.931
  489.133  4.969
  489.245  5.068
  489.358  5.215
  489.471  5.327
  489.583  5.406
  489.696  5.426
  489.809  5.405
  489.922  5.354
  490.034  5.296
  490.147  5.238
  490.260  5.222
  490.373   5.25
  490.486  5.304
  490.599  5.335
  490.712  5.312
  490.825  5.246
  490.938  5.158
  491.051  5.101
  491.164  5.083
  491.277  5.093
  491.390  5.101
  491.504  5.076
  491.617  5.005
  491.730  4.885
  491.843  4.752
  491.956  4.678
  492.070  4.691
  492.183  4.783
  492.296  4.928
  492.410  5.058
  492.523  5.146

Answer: 0.05 nm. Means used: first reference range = 5.04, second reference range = 5.27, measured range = 5.04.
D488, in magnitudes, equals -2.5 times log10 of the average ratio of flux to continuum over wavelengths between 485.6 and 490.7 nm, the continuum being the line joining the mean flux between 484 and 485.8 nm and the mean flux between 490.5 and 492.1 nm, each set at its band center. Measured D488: 0.03 mag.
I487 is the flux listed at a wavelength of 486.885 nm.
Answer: 4.885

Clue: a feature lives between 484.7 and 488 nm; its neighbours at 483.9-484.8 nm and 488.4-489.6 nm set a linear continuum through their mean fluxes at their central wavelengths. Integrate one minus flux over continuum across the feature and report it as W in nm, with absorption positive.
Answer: 0.11 nm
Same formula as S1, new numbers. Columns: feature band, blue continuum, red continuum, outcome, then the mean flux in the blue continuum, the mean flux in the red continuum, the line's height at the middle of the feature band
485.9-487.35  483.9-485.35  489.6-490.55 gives 0.17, 5.36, 5.31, 5.35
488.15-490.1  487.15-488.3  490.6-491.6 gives -0.02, 5.1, 5.15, 5.12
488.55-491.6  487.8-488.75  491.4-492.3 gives -0.11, 5.17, 4.86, 5.01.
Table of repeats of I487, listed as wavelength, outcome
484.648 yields 5.551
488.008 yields 5.226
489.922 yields 5.354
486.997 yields 4.85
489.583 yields 5.406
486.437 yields 4.652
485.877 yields 4.634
